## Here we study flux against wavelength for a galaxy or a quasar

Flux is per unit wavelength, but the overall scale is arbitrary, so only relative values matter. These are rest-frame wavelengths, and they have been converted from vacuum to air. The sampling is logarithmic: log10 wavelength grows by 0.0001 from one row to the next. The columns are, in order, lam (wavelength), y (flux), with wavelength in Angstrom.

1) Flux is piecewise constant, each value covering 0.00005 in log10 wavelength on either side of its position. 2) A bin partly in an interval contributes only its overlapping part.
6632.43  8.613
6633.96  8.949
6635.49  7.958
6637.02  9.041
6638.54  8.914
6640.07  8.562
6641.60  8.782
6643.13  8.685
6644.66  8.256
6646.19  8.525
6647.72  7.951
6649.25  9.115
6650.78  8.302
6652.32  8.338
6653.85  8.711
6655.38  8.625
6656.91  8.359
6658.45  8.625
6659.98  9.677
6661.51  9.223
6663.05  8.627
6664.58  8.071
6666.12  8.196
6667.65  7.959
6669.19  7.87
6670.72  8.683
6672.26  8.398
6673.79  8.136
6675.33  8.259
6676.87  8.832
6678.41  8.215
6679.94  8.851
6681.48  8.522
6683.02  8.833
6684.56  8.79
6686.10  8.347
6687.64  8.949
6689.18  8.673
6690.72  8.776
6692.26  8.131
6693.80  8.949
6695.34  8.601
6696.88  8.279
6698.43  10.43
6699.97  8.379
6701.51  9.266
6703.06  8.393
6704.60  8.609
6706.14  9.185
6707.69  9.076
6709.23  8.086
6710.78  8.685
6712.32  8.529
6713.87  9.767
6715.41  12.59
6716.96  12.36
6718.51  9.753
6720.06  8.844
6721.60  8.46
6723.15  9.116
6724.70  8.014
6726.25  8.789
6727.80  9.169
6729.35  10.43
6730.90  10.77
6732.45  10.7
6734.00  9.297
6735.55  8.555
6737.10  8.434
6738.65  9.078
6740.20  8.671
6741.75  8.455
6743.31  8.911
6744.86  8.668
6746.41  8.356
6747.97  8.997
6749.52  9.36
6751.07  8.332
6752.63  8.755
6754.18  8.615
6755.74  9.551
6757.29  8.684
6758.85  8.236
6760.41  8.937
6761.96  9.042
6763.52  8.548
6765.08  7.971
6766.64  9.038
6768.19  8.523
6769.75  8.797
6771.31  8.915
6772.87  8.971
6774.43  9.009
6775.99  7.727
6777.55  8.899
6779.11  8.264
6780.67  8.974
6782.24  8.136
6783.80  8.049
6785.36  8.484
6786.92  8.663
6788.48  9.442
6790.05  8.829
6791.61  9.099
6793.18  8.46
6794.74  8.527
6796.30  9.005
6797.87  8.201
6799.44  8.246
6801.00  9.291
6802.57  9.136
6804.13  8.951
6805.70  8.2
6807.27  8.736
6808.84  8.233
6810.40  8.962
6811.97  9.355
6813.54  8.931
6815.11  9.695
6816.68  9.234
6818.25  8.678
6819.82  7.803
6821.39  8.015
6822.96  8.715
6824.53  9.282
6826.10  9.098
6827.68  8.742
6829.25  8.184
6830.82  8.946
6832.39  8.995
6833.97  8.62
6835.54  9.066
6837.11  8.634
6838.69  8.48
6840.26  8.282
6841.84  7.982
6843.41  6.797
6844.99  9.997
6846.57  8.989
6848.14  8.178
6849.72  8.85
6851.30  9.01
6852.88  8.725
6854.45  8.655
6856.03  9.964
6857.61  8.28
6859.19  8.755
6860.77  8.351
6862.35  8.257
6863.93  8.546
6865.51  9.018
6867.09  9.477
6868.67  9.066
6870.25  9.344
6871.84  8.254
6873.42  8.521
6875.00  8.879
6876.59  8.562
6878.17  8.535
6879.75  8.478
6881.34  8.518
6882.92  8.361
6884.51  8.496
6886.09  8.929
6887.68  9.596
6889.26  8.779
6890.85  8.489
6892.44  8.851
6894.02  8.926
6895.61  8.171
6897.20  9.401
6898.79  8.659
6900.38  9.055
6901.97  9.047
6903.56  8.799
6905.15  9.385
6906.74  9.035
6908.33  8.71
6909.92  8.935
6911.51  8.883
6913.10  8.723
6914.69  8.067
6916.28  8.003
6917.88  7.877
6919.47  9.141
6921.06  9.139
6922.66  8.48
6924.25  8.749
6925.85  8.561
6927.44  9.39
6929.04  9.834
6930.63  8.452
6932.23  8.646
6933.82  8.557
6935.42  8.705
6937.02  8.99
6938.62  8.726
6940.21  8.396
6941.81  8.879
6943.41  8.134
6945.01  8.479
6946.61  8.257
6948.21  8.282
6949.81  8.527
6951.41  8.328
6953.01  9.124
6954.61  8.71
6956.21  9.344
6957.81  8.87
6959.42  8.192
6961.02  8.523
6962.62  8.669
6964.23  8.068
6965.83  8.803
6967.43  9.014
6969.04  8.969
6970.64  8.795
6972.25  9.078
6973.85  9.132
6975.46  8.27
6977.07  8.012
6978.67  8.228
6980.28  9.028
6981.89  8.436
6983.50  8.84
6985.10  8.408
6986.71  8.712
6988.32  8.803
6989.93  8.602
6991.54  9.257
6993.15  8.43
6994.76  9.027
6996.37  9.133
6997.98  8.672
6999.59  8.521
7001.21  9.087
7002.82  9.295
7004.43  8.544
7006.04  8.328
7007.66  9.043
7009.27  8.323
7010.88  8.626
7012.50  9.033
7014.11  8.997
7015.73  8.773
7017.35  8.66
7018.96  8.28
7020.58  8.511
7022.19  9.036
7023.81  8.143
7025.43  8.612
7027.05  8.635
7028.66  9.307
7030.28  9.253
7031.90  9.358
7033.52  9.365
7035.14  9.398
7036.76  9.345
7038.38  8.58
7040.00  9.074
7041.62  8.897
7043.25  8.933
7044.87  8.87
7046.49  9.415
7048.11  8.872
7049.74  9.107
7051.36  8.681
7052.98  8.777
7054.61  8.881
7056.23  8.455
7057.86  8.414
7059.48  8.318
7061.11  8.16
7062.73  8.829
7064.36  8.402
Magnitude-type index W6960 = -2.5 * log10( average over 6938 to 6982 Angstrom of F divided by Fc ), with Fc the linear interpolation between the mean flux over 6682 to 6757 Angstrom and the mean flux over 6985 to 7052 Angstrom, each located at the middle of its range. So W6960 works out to 0.04 mag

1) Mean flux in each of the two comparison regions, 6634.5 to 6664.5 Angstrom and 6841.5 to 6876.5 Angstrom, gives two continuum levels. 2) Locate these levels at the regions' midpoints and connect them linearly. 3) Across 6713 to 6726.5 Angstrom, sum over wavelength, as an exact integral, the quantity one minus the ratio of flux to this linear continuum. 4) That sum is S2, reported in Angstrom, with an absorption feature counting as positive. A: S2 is -1.7 Angstrom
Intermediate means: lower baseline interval 8.64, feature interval 9.77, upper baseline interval 8.73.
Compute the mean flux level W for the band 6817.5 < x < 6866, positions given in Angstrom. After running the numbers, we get 8.64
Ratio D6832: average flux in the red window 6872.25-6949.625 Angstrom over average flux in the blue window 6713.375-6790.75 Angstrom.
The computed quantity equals 1.0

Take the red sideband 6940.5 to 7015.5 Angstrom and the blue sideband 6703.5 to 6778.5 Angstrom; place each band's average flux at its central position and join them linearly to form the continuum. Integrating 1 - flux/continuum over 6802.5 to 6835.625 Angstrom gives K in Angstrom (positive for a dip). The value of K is 0.5 Angstrom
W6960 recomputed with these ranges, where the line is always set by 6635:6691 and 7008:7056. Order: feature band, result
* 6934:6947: 0.028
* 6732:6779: -0.018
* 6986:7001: 0.006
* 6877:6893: 0.007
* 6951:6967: 0.017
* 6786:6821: -0.014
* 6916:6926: 0.025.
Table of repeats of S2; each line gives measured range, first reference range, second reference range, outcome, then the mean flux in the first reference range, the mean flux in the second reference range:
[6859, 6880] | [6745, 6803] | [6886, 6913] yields 0.33 Angstrom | 8.7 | 8.91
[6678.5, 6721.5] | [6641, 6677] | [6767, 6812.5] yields -2.58 Angstrom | 8.5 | 8.69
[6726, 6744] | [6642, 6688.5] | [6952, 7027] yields -1.50 Angstrom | 8.53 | 8.71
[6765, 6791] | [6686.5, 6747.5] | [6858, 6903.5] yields 0.98 Angstrom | 9.13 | 8.76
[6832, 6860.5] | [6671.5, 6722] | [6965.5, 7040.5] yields 0.70 Angstrom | 8.97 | 8.8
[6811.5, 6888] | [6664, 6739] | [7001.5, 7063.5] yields 1.47 Angstrom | 8.96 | 8.82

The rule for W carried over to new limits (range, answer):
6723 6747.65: 9.08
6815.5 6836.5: 8.74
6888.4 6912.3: 8.88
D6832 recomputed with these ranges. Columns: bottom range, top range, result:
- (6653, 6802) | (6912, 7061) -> 0.99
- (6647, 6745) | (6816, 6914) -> 0.98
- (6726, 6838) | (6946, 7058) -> 0.99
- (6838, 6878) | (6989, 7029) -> 1.01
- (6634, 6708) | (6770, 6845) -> 1.01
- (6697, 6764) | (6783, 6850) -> 0.95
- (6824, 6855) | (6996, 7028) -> 1.00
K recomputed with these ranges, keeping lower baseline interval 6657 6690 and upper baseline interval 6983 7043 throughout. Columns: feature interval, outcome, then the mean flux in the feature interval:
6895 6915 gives -0.3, 8.86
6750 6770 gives -0.2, 8.7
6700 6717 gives -1.5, 9.33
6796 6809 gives 0.0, 8.67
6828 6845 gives 0.4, 8.49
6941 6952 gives 0.5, 8.41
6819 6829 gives 0.1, 8.59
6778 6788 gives 0.2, 8.48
